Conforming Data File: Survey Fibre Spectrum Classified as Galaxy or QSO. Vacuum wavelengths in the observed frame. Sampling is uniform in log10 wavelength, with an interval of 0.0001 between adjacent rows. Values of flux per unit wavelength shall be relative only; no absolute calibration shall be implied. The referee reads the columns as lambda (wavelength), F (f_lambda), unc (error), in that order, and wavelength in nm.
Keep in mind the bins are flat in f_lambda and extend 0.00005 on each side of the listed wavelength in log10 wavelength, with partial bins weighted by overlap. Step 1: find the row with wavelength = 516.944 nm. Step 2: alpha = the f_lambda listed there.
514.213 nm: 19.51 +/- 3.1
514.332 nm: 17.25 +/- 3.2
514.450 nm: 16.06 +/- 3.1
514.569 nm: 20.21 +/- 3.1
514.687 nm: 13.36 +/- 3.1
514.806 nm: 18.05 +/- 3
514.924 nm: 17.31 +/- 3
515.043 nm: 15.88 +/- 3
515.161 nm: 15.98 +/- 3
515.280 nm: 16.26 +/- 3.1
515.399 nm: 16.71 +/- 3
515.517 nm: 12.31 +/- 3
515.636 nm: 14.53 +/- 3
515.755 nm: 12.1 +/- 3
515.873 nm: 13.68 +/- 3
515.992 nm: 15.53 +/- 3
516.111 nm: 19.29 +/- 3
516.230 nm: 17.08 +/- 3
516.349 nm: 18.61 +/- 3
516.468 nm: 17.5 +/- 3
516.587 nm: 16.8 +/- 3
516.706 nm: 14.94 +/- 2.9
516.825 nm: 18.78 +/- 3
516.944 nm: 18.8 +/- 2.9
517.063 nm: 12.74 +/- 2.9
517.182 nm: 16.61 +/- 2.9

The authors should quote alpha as 18.8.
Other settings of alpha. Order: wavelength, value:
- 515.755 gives 12.1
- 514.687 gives 13.36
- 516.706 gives 14.94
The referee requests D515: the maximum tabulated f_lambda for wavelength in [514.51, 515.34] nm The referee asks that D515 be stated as 20.21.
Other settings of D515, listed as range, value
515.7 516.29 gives 19.29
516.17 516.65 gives 18.61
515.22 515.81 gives 16.71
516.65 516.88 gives 18.78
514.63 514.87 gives 18.05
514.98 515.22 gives 15.98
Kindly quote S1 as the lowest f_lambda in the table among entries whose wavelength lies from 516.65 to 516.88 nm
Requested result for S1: 14.94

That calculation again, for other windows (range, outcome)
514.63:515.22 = 13.36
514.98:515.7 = 12.31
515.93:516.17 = 15.53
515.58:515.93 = 12.1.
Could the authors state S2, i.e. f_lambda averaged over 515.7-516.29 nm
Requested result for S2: 15.6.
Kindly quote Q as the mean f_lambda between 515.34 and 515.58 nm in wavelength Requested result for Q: 14.5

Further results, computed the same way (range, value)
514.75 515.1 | 17.1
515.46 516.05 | 13.6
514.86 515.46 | 16.4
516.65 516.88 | 16.9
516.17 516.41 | 17.8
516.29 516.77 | 17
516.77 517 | 18.8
